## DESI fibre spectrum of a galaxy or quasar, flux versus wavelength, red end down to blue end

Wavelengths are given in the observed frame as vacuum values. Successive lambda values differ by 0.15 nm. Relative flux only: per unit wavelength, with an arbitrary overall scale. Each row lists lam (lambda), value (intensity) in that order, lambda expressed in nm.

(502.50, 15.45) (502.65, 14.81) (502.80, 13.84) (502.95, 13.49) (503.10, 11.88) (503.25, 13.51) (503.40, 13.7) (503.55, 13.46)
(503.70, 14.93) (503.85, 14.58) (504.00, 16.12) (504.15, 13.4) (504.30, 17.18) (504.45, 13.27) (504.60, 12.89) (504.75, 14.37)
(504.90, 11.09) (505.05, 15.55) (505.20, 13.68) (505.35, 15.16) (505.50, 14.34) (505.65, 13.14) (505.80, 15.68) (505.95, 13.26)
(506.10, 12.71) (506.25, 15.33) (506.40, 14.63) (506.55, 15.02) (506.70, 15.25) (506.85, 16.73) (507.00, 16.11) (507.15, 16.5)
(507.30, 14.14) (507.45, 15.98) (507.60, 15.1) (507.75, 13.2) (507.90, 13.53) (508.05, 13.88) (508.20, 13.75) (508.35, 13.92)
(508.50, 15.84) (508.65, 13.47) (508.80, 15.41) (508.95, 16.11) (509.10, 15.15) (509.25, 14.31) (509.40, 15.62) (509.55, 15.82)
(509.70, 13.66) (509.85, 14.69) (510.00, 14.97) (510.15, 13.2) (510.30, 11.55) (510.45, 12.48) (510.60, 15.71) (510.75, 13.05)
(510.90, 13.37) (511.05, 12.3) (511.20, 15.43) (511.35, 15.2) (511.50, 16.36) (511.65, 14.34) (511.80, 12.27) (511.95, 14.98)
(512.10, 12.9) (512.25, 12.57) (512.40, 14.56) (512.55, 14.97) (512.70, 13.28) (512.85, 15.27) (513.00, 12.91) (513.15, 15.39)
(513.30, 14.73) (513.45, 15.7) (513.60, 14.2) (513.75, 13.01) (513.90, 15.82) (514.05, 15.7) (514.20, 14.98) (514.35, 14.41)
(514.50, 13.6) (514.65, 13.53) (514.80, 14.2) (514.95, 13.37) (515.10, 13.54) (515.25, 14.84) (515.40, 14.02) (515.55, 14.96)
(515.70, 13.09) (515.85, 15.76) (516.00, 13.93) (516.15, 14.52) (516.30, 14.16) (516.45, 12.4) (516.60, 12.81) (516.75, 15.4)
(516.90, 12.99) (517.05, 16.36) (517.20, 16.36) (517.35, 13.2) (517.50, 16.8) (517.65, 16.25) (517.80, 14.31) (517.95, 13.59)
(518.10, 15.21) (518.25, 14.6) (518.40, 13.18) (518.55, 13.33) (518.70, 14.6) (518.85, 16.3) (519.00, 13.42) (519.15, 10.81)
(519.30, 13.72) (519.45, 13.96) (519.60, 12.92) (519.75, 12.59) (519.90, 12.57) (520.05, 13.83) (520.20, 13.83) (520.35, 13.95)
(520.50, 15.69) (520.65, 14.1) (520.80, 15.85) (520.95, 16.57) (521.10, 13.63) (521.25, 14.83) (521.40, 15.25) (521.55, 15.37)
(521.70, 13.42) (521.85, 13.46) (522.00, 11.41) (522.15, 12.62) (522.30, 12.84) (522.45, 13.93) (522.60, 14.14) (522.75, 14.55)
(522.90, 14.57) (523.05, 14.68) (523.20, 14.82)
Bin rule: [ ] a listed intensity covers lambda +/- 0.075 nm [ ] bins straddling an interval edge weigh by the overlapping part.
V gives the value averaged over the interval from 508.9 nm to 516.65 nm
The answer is 14.2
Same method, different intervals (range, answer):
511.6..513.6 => 14.1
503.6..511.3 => 14.4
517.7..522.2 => 14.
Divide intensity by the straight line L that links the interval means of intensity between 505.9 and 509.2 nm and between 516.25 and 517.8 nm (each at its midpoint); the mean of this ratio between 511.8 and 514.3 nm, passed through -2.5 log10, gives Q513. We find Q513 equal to 0.03 mag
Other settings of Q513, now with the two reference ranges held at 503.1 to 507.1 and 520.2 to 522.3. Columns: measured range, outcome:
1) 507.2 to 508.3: 0.01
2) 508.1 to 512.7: 0.01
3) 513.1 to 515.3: -0.01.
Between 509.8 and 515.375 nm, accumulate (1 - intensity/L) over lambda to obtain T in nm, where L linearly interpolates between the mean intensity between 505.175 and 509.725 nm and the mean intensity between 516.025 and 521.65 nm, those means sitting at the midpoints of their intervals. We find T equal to 0.15 nm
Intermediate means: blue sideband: 14.7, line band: 14.1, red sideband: 14.3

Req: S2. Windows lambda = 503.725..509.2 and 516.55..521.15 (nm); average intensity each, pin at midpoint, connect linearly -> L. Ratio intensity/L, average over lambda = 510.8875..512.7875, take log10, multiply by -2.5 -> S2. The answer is 0.03 mag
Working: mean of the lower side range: 14.6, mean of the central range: 14.1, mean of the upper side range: 14.3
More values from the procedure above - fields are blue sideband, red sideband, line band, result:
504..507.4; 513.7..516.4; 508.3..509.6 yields -0.04 mag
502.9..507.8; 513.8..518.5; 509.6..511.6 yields 0.03 mag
